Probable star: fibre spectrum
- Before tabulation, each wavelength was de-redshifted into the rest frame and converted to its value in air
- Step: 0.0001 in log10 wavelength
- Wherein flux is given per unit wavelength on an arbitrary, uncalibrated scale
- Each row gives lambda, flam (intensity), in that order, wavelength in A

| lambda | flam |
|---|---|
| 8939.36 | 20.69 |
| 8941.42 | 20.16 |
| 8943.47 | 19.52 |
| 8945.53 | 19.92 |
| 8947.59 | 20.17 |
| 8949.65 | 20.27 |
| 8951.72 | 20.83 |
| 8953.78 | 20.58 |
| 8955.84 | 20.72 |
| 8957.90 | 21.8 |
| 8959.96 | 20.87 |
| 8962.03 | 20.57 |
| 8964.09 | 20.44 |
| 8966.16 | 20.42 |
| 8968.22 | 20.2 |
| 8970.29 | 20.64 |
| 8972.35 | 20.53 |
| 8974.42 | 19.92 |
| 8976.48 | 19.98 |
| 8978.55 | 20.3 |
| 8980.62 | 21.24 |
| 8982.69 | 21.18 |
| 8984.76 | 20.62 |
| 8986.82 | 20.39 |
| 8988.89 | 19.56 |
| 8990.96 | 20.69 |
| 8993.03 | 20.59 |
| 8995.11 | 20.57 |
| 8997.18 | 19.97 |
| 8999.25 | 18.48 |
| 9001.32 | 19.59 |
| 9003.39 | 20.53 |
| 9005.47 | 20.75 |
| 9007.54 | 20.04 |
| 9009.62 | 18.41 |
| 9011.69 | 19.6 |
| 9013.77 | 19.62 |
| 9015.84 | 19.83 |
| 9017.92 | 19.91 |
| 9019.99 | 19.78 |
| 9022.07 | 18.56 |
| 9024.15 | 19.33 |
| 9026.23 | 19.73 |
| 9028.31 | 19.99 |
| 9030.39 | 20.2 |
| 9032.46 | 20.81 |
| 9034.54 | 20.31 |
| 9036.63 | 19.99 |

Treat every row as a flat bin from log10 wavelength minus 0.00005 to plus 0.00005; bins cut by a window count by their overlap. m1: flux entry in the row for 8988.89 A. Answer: 19.56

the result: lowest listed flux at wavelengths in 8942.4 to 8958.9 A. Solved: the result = 19.52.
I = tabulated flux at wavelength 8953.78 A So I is 20.58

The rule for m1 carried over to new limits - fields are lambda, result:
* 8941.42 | 20.16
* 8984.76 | 20.62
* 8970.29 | 20.64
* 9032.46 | 20.81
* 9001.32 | 19.59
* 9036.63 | 19.99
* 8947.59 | 20.17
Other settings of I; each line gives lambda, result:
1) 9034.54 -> 20.31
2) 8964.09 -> 20.44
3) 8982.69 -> 21.18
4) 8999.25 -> 18.48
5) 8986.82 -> 20.39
